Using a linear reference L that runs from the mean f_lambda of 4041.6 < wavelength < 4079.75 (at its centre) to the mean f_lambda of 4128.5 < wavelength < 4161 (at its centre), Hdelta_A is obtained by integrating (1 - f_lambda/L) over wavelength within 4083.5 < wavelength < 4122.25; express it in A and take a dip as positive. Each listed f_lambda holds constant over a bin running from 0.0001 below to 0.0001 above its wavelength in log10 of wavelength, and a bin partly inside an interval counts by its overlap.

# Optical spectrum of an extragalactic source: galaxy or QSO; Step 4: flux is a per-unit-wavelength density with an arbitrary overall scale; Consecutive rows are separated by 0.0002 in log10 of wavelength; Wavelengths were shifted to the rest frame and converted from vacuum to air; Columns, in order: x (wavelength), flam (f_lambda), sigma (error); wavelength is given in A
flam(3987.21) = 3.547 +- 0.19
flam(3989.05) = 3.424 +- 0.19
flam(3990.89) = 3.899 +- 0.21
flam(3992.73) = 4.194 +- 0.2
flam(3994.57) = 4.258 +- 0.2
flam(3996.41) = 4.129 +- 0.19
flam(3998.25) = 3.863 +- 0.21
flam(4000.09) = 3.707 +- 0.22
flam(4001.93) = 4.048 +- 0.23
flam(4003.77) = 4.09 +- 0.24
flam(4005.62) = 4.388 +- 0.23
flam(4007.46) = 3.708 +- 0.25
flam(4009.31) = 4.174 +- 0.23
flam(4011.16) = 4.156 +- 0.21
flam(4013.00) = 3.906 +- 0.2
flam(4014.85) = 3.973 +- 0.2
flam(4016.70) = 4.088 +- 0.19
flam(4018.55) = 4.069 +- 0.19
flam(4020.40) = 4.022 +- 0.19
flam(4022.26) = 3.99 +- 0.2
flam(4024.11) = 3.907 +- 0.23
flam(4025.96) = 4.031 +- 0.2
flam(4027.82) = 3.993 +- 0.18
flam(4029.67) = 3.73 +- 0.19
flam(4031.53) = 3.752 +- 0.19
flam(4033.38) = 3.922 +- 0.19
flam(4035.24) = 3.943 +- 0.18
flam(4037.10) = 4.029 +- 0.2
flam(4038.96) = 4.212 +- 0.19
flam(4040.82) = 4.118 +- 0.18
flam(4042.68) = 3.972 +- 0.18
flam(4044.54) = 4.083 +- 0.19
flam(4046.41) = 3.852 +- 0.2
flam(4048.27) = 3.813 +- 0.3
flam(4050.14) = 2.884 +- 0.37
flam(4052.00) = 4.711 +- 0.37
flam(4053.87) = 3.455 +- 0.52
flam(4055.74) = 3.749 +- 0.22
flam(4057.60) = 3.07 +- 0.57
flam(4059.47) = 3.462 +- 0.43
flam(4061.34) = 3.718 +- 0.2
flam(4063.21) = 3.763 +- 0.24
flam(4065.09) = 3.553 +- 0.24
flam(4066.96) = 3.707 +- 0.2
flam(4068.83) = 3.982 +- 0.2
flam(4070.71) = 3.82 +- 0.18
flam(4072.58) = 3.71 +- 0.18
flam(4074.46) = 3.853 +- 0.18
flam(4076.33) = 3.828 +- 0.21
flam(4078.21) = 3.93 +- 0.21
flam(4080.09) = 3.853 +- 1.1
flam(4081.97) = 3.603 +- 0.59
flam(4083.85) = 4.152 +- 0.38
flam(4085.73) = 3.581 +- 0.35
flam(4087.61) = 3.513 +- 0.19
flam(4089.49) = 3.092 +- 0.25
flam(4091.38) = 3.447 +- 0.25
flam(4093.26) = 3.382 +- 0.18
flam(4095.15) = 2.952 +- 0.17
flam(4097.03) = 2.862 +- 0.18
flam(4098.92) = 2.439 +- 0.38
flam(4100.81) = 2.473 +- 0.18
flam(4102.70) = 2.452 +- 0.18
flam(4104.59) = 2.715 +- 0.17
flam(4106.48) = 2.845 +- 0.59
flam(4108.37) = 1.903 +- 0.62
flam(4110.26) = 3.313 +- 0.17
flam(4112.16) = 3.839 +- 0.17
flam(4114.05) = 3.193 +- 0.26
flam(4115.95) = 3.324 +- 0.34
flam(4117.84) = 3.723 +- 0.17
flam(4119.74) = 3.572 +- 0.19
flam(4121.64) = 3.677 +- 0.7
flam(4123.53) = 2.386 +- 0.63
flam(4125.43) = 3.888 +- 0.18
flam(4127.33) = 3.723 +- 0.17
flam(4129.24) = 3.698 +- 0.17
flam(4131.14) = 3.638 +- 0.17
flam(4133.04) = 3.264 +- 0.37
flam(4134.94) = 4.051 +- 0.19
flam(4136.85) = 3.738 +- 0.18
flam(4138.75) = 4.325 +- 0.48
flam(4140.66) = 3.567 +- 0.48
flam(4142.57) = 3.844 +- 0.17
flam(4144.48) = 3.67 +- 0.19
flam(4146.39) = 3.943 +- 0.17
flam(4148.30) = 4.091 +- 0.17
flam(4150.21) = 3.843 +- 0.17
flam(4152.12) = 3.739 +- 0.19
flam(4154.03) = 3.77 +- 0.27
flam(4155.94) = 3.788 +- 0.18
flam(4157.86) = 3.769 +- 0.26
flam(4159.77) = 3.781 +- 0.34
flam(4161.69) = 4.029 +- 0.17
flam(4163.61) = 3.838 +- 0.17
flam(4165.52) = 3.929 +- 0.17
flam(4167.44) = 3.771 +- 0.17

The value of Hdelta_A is 6.5 A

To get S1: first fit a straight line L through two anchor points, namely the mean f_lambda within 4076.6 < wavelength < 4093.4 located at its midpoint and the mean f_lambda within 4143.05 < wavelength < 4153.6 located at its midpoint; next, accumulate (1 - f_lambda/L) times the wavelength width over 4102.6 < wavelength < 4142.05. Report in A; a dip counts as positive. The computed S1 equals 3.86 A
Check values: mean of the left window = 3.64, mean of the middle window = 3.4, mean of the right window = 3.85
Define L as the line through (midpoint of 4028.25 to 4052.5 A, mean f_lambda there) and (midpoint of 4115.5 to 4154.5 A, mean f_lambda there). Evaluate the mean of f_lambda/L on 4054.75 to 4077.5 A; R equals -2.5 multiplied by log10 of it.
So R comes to 0.048 mag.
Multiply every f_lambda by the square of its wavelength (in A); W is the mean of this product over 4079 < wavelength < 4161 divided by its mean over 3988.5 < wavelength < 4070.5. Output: 0.93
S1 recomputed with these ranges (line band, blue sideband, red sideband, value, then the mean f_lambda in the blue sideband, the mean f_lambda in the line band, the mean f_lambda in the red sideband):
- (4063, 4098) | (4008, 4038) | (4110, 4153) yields 1.9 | 3.98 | 3.6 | 3.66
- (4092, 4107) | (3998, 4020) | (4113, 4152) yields 3.9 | 4.02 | 2.78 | 3.66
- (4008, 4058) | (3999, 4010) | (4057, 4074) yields -0.9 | 4.01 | 3.92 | 3.66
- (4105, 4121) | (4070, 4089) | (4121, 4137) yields 1.8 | 3.77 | 3.21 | 3.55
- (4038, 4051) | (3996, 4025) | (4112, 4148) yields 0.2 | 4.01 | 3.85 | 3.64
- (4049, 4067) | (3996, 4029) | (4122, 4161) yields 1.4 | 4.01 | 3.6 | 3.73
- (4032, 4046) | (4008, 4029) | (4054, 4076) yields -0.6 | 4.02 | 4.02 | 3.67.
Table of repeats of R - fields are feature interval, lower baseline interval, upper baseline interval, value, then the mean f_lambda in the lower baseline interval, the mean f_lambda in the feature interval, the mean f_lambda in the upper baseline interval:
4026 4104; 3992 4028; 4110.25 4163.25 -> 0.079 mag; 4.03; 3.62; 3.69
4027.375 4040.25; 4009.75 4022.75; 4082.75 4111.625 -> -0.037 mag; 4.03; 3.94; 3.02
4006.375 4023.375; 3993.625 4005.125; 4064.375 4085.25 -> -0.007 mag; 4.03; 4.01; 3.82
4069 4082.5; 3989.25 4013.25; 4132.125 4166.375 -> 0.032 mag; 4.03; 3.82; 3.83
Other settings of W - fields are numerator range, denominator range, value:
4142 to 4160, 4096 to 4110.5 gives 1.51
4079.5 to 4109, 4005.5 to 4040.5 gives 0.80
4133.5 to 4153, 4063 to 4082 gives 1.06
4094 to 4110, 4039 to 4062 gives 0.72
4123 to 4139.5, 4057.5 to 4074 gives 1.03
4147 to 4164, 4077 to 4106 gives 1.23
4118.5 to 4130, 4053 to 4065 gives 1.02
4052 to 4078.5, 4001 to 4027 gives 0.94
